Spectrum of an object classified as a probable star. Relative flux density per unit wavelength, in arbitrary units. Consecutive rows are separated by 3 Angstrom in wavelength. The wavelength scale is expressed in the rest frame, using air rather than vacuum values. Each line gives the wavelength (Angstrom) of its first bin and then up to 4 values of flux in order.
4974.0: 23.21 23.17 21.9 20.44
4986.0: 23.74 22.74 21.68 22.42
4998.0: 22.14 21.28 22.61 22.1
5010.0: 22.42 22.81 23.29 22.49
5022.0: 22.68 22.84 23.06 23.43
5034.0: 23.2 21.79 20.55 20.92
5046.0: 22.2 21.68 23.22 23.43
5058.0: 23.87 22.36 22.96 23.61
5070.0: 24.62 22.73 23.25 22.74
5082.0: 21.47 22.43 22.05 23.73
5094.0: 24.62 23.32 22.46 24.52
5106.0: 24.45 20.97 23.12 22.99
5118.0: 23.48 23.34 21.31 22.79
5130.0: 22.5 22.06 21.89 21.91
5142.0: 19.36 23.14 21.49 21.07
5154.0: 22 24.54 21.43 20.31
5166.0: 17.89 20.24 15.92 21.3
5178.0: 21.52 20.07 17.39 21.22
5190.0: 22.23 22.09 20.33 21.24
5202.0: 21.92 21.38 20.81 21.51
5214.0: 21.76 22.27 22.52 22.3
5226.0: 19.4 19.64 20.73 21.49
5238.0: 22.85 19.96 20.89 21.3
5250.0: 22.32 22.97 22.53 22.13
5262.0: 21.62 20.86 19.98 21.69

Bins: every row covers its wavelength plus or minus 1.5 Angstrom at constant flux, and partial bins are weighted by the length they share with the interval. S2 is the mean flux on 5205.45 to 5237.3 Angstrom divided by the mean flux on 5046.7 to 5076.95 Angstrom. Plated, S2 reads 0.92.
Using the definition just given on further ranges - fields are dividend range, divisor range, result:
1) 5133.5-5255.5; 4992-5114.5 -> 0.93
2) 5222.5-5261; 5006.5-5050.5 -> 0.96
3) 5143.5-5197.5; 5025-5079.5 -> 0.91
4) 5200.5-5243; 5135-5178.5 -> 1.02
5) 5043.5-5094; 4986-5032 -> 1.02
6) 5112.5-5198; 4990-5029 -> 0.95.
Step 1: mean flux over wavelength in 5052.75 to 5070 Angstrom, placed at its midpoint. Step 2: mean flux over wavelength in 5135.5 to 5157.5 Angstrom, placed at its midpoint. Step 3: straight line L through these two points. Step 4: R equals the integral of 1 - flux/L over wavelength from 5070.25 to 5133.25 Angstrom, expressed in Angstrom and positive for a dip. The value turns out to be -0.84 Angstrom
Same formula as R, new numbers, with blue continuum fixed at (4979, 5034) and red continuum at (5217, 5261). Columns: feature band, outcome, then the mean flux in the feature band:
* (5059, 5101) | -1.6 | 23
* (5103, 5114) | -0.5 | 23.1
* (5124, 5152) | 0.2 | 21.8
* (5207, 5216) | 0.1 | 21.4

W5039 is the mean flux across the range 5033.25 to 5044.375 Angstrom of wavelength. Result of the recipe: 21.5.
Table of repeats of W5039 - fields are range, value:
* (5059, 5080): 23.2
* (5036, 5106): 22.8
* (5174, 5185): 20.1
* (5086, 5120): 23.2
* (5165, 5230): 20.7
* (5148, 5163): 22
